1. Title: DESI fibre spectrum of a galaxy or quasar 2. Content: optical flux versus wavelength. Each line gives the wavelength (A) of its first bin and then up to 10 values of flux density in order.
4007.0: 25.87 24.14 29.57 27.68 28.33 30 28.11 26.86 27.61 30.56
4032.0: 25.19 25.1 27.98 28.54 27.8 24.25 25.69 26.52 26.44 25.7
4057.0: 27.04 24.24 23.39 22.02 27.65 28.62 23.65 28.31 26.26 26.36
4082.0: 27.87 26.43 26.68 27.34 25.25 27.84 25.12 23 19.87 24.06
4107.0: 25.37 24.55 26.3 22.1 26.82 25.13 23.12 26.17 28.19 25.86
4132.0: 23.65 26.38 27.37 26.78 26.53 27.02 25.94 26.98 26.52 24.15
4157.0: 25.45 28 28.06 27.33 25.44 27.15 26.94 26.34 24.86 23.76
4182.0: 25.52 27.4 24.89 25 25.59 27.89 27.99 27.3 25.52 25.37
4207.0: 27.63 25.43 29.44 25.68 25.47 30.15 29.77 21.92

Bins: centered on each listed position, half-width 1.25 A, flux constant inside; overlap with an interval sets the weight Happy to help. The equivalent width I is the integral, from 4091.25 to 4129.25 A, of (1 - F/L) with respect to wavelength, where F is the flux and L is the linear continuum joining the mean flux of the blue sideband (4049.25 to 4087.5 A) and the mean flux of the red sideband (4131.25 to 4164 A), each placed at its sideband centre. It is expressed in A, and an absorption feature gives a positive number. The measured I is 2.0 A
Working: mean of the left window 26.1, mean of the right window 26.4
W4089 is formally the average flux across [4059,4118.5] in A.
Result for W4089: 25.4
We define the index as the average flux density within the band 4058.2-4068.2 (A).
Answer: 24.3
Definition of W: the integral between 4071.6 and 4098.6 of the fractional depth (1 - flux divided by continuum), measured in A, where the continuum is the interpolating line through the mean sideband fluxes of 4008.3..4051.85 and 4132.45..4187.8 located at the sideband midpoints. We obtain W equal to 0.35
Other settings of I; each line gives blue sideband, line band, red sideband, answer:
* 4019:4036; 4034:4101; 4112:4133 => 1.1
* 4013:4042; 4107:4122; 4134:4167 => 1.2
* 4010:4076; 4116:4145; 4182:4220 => 0.7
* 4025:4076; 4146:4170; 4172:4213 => -0.2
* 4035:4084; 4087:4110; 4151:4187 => 1.2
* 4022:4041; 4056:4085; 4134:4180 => 1.2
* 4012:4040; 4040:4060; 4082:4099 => 0.9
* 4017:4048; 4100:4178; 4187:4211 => 2.9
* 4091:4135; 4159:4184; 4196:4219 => -0.3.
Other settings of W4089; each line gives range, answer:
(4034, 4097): 26.3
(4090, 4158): 25.4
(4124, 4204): 26.3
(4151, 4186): 26.2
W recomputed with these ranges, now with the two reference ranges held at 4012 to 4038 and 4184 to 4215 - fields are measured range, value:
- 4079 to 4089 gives 0.2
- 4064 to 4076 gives 0.5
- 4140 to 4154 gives 0.2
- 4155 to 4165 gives 0.0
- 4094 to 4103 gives 1.2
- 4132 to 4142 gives 0.2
